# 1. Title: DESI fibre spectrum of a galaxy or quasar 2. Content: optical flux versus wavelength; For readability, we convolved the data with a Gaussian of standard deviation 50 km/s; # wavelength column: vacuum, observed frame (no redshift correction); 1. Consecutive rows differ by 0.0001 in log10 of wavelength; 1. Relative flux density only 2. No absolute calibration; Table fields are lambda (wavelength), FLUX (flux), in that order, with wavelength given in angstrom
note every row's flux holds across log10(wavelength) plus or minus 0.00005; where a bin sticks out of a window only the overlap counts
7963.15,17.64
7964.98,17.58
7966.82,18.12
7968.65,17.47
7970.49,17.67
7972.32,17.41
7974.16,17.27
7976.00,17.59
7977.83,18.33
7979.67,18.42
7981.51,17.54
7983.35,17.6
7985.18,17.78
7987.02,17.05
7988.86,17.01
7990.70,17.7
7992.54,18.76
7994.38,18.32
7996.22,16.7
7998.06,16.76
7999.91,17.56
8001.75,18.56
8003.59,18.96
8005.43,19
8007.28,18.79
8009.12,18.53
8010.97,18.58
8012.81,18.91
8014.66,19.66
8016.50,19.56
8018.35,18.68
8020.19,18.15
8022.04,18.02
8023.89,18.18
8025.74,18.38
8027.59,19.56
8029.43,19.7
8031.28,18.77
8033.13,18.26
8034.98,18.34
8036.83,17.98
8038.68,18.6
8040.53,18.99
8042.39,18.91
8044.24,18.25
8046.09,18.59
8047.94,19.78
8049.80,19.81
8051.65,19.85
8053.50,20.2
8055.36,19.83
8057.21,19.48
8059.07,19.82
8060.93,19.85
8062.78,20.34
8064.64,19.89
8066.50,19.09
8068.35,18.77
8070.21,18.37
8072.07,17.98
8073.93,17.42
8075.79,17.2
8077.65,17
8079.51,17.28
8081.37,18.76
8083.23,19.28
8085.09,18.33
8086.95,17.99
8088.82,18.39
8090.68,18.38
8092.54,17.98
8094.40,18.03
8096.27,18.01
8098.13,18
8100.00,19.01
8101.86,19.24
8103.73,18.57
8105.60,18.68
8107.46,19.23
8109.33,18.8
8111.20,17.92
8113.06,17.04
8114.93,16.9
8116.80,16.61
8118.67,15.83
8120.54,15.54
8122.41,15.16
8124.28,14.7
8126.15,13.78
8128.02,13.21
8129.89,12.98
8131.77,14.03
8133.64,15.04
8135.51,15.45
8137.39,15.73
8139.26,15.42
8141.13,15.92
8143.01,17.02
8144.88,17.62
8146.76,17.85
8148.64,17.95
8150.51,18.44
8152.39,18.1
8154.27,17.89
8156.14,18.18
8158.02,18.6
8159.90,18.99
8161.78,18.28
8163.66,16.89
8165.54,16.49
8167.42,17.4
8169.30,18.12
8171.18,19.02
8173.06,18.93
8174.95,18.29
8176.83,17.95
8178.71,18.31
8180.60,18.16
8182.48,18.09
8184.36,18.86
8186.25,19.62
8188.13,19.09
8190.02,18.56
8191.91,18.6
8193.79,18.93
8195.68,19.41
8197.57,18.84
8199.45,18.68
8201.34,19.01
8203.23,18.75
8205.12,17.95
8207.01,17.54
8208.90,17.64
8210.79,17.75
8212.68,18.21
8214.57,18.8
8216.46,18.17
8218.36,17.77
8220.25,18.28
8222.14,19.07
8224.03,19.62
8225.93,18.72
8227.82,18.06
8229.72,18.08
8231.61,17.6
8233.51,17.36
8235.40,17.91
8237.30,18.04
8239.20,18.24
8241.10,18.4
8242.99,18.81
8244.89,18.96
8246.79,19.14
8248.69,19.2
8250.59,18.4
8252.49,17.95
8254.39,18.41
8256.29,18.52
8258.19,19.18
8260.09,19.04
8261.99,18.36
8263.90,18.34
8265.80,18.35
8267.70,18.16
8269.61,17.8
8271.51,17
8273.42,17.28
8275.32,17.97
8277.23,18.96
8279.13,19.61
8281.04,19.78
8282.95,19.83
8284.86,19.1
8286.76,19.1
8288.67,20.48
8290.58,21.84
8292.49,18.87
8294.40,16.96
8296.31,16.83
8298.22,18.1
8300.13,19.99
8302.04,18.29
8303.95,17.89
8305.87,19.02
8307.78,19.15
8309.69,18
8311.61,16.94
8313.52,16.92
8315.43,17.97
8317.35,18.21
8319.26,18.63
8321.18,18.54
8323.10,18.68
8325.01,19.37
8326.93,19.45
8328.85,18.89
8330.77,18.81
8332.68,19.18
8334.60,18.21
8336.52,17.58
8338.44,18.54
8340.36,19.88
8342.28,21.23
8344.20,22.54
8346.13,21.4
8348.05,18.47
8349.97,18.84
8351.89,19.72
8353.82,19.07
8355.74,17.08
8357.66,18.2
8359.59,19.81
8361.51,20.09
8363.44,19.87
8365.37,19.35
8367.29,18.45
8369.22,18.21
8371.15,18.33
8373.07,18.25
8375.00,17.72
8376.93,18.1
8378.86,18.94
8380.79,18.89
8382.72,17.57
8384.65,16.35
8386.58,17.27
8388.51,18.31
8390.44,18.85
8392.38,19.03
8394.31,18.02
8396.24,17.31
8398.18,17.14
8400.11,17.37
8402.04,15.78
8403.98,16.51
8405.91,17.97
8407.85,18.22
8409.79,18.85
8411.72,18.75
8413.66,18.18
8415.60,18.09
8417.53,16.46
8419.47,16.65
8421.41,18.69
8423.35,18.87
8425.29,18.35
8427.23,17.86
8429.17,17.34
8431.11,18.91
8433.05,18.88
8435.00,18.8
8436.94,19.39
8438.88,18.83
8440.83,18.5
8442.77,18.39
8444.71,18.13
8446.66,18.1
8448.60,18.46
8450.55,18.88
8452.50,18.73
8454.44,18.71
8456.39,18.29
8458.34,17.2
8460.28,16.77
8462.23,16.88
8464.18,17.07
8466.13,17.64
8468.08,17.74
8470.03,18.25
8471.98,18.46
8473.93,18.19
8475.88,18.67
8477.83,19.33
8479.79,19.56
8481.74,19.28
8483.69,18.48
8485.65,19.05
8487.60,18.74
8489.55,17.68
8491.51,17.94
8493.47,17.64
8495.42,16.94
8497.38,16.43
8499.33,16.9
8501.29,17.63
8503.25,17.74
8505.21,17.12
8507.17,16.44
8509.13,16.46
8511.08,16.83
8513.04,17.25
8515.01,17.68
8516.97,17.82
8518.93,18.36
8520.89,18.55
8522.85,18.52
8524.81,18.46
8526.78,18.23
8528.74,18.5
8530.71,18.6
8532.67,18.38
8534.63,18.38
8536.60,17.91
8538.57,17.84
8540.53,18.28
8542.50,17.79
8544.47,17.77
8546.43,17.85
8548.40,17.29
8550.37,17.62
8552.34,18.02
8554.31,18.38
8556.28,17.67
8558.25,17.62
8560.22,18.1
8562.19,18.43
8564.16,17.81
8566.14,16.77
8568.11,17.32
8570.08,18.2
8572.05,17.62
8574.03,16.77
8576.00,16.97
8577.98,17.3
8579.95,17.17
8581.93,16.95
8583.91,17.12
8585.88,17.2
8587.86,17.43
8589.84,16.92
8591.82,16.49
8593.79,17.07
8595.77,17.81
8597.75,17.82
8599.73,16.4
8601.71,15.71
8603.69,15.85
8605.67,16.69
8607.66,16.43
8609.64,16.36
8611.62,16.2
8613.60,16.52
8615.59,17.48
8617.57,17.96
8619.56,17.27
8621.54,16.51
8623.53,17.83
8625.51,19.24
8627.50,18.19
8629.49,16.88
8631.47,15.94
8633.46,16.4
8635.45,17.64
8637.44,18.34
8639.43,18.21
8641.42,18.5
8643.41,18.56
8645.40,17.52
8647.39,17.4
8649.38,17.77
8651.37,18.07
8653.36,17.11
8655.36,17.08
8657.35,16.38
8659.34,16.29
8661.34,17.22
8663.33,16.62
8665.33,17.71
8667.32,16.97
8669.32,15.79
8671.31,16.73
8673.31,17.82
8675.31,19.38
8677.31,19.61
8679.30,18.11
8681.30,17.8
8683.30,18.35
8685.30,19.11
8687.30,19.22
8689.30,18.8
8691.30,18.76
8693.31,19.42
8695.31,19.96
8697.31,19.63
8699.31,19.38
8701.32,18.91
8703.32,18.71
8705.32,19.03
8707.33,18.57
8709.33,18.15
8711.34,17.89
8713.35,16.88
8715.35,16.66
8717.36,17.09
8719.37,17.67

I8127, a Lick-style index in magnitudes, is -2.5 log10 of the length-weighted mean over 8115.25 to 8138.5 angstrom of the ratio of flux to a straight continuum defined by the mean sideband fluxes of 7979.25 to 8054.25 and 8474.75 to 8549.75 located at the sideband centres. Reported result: 0.23 mag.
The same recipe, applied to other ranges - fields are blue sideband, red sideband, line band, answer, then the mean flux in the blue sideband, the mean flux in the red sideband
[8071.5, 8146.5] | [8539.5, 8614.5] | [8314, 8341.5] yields -0.10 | 17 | 17.3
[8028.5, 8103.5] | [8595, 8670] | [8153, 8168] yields 0.04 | 18.7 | 17.2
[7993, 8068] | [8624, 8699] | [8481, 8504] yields 0.02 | 18.9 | 17.9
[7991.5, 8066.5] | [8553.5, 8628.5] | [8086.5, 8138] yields 0.11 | 18.9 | 17.2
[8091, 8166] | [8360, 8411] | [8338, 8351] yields -0.13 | 17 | 18.1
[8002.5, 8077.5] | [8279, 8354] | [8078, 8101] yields 0.04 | 18.9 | 19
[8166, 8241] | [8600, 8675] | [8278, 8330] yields -0.04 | 18.4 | 17.2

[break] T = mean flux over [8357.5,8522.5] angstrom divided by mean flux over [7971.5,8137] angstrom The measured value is 1.00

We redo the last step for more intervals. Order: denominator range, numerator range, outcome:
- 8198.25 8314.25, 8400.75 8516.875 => 0.97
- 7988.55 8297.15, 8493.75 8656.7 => 0.96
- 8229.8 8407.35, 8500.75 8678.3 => 0.94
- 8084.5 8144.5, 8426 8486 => 1.09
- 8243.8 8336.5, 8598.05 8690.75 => 0.94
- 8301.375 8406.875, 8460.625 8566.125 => 0.97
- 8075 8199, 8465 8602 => 1.01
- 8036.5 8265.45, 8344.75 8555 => 1.00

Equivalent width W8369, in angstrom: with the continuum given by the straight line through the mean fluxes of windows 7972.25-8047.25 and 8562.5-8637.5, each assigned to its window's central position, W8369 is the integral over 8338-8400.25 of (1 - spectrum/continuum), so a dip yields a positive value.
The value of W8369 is -4.1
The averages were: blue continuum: 18.3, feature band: 18.8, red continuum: 17.1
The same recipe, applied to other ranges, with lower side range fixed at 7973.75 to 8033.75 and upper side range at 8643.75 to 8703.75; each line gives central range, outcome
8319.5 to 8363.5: -2.7 angstrom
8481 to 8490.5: -0.3 angstrom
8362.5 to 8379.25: -0.4 angstrom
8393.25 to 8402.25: 0.4 angstrom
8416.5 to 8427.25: 0.2 angstrom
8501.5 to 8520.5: 0.8 angstrom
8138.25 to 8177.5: 1.0 angstrom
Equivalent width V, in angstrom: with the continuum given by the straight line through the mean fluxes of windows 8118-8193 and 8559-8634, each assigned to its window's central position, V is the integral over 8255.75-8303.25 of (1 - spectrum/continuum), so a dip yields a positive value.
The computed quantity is -4.4 angstrom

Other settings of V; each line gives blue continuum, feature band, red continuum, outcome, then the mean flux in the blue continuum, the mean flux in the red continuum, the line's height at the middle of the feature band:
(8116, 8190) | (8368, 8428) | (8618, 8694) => -1.8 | 17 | 17.7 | 17.4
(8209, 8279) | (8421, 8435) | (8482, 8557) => -0.3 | 18.3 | 17.8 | 18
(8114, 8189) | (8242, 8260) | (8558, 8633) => -1.8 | 17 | 17.2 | 17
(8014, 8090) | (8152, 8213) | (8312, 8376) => 1.7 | 18.8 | 18.9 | 18.9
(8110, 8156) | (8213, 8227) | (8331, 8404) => -1.3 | 16.1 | 18.6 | 17.1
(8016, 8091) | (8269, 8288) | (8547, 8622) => -0.6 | 18.8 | 17.2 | 18.1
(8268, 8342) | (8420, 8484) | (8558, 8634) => -1.6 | 18.6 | 17.1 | 17.9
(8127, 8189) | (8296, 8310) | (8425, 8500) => -0.6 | 17.3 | 18.2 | 17.7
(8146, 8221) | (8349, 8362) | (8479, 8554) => -0.6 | 18.3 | 17.9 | 18.1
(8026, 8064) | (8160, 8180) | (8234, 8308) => 0.9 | 19.2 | 18.6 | 18.9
